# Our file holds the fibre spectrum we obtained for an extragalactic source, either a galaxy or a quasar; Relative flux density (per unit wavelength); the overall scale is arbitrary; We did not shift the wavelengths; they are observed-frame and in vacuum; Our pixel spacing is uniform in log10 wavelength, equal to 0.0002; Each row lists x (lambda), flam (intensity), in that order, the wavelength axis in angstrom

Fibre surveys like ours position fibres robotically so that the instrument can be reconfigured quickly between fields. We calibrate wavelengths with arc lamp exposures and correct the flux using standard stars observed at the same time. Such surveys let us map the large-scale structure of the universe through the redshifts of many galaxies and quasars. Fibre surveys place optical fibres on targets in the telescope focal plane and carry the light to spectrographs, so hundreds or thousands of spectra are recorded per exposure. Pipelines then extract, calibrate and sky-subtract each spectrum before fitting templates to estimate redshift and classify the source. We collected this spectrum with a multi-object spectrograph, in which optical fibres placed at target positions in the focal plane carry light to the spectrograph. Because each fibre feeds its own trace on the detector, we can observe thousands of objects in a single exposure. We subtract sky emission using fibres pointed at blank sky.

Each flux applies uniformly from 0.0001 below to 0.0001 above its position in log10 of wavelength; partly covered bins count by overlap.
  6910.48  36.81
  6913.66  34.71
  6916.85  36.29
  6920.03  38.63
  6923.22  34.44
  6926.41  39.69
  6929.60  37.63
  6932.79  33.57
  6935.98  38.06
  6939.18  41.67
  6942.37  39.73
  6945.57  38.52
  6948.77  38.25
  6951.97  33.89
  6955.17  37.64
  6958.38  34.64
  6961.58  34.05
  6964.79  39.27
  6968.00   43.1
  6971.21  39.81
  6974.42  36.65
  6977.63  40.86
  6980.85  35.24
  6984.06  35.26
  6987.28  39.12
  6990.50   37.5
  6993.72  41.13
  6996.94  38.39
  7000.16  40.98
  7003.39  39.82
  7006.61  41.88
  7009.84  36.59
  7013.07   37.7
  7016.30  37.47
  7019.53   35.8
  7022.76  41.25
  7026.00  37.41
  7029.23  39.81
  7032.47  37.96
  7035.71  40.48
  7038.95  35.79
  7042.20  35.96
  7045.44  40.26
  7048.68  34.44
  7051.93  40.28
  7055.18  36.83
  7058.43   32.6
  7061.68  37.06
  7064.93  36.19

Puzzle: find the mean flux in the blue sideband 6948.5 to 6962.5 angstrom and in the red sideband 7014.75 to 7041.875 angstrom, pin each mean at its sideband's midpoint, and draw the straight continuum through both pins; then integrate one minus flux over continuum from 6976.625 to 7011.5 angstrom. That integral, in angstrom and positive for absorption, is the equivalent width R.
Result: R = -1.7 angstrom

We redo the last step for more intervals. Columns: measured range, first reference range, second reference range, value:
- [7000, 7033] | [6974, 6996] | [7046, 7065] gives -1.21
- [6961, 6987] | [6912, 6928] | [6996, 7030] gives -0.20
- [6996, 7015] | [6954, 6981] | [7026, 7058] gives -0.67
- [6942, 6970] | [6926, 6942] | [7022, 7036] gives 0.56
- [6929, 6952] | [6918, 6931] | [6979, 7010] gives -0.06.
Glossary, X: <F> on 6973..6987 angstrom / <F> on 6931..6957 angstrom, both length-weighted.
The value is 1.0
